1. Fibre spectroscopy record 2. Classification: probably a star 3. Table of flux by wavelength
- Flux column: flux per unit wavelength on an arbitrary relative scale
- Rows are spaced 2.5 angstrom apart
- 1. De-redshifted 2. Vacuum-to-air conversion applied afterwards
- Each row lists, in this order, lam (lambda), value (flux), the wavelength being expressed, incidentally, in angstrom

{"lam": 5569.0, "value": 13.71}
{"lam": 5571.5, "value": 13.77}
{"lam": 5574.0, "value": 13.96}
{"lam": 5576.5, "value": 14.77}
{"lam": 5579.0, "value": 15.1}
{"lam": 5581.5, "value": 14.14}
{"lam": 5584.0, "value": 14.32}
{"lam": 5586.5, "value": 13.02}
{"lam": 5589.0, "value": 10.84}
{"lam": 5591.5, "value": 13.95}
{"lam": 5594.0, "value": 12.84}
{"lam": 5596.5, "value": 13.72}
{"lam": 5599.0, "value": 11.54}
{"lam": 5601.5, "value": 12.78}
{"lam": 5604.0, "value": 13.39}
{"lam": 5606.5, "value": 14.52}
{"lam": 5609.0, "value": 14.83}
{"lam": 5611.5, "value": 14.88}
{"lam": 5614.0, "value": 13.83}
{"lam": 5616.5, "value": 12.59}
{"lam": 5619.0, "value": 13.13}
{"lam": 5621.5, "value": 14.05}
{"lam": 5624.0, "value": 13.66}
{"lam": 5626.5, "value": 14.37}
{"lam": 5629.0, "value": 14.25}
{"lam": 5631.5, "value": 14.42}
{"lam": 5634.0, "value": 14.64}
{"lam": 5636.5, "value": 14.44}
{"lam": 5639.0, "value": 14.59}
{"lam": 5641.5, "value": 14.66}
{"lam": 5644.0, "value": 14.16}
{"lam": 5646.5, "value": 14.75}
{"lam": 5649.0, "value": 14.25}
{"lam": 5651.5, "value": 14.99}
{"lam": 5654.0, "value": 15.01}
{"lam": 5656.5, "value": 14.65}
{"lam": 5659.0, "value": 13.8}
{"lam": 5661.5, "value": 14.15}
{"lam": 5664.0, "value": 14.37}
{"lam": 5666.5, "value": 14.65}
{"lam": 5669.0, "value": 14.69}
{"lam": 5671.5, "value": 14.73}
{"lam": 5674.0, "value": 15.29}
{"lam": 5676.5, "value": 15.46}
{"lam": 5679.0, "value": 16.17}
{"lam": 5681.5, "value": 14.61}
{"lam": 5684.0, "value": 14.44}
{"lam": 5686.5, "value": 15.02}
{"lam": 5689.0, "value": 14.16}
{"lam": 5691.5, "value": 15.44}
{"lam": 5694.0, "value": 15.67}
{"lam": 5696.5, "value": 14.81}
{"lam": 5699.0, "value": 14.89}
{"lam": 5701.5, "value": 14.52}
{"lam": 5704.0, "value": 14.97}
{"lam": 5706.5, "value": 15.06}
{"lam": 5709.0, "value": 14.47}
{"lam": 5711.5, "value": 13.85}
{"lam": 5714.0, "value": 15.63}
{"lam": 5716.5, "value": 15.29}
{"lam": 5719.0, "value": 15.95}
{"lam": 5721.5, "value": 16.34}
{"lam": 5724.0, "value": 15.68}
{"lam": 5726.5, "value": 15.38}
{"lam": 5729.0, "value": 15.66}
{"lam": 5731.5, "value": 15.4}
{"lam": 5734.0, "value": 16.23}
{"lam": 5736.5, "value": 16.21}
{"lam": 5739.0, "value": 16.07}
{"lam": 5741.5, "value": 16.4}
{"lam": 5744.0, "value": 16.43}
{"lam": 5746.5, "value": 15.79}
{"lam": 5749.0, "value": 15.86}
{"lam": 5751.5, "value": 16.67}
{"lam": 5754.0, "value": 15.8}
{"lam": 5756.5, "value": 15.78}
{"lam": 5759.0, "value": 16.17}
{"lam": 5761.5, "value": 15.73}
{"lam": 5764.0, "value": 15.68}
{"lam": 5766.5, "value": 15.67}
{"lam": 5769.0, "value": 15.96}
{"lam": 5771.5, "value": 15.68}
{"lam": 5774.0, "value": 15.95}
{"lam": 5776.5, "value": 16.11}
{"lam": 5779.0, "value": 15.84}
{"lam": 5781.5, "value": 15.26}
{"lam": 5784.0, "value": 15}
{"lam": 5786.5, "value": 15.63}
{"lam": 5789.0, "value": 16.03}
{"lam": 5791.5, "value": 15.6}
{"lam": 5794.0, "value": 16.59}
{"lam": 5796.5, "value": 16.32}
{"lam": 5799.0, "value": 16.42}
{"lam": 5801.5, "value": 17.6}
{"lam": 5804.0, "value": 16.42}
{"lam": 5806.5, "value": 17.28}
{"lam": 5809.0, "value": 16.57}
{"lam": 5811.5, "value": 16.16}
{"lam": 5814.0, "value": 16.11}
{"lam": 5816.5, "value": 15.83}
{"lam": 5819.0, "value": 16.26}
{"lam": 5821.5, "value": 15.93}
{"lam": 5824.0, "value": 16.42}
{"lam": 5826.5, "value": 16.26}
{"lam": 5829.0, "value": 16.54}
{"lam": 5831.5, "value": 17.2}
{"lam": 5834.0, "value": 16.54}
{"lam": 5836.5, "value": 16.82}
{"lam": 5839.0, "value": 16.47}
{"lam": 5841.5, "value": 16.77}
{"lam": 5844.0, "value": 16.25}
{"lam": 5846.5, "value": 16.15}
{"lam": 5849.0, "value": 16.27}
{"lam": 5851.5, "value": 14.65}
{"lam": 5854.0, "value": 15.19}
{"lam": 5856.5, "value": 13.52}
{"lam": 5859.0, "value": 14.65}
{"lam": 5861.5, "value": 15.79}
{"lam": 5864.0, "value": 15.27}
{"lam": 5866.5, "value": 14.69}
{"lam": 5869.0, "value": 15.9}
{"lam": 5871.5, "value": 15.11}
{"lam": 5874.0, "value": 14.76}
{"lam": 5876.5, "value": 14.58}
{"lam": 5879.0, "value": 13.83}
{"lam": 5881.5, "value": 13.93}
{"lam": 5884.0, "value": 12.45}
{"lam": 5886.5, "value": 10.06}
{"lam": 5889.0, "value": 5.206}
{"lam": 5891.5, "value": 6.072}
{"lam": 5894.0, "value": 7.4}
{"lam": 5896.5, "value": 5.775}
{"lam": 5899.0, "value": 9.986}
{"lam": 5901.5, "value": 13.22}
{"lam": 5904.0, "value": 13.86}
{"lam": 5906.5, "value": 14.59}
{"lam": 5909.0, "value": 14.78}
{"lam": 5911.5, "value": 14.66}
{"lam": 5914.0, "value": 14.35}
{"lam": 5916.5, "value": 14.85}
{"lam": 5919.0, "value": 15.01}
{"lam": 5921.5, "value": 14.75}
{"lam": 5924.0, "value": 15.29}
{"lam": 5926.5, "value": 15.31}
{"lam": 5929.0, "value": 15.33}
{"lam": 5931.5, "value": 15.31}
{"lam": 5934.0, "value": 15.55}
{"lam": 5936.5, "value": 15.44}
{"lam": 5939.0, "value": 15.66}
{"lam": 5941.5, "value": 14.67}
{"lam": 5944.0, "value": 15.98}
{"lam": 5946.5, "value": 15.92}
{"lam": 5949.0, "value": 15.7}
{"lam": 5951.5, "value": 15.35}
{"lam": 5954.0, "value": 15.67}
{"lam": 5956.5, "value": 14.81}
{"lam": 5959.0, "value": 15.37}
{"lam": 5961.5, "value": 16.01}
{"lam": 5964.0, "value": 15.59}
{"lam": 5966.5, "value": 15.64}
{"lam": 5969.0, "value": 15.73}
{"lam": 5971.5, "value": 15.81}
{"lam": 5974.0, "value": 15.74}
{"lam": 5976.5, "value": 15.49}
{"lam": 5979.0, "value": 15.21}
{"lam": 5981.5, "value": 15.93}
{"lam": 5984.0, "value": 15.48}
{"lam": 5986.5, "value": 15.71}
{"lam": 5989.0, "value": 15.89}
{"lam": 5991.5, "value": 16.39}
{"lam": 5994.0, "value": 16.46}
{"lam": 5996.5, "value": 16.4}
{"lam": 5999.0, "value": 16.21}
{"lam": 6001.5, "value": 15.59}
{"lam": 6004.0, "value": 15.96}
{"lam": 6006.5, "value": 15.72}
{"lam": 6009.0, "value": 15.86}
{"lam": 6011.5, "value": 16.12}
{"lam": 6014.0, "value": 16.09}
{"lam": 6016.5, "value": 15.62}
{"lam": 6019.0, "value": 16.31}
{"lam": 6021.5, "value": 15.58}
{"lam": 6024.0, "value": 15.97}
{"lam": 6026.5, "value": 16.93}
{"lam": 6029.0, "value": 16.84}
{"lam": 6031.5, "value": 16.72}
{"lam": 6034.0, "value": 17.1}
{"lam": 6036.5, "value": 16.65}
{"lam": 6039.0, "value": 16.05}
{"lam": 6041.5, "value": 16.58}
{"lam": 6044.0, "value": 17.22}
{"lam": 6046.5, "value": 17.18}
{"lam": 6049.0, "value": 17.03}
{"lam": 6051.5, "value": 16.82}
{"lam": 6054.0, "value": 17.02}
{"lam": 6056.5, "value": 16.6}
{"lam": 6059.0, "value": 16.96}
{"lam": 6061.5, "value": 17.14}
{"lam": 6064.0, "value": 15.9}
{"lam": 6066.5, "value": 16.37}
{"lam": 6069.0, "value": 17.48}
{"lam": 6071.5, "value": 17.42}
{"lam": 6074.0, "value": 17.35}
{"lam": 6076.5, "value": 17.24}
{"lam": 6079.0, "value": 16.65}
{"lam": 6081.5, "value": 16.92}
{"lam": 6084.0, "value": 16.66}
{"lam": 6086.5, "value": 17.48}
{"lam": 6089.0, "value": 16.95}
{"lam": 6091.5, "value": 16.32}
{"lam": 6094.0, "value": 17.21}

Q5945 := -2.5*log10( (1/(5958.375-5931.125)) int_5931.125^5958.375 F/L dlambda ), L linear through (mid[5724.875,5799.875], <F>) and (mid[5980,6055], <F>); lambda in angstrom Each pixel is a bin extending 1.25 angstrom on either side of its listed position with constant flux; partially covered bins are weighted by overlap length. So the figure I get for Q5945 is 0.05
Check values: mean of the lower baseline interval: 15.9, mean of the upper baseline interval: 16.3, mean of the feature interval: 15.5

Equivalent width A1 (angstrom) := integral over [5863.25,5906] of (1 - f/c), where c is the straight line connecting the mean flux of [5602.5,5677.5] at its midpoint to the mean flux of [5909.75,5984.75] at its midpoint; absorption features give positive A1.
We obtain 9.22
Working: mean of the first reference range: 14.4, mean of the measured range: 11.9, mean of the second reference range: 15.4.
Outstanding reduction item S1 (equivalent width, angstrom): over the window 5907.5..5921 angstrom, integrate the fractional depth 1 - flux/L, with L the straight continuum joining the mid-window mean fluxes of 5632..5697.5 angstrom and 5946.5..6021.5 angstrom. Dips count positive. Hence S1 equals 0.7 angstrom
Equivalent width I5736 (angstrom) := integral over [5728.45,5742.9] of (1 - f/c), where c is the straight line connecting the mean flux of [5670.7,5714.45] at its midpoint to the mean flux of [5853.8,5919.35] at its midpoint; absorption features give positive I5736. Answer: -1.5 angstrom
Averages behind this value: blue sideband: 14.9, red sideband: 12.9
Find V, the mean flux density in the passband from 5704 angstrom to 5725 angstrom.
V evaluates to 15.3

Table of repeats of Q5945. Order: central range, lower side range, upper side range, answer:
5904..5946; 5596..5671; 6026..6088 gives 0.07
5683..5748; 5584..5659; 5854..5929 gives -0.13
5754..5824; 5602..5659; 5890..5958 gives -0.15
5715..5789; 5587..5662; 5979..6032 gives -0.09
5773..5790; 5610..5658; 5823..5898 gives -0.12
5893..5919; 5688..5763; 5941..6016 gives 0.25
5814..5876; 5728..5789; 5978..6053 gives 0.01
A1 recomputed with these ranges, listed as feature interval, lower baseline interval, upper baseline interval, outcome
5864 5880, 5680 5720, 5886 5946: -1.6 angstrom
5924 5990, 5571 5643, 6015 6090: 2.4 angstrom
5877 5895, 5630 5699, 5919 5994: 6.2 angstrom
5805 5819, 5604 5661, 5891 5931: -3.0 angstrom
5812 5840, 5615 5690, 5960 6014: -2.2 angstrom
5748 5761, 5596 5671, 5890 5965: -1.8 angstrom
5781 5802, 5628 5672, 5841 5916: -3.5 angstrom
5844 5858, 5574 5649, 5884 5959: -1.7 angstrom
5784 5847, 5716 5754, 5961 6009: -1.8 angstrom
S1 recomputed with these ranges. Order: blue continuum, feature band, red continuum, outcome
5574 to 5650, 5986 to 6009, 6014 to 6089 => 0.50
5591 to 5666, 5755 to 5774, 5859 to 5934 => -3.04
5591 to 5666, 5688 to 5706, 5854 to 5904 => -1.80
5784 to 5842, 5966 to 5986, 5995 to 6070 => 0.99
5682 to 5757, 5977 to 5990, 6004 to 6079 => 0.61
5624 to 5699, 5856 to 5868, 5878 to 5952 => -1.13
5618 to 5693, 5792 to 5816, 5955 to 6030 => -2.22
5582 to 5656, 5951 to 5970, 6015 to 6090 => 0.73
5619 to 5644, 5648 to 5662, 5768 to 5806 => 0.04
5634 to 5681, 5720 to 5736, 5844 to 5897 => -1.84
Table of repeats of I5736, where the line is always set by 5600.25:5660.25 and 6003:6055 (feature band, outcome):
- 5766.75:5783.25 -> -0.8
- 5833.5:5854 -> -1.0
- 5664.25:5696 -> -1.2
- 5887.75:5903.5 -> 7.5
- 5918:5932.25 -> 0.6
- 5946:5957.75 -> 0.4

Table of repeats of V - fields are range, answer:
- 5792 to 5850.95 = 16.5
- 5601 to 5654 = 14.2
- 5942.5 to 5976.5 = 15.6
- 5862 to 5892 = 12.9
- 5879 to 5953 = 13.3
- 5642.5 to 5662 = 14.5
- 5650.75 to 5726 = 15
